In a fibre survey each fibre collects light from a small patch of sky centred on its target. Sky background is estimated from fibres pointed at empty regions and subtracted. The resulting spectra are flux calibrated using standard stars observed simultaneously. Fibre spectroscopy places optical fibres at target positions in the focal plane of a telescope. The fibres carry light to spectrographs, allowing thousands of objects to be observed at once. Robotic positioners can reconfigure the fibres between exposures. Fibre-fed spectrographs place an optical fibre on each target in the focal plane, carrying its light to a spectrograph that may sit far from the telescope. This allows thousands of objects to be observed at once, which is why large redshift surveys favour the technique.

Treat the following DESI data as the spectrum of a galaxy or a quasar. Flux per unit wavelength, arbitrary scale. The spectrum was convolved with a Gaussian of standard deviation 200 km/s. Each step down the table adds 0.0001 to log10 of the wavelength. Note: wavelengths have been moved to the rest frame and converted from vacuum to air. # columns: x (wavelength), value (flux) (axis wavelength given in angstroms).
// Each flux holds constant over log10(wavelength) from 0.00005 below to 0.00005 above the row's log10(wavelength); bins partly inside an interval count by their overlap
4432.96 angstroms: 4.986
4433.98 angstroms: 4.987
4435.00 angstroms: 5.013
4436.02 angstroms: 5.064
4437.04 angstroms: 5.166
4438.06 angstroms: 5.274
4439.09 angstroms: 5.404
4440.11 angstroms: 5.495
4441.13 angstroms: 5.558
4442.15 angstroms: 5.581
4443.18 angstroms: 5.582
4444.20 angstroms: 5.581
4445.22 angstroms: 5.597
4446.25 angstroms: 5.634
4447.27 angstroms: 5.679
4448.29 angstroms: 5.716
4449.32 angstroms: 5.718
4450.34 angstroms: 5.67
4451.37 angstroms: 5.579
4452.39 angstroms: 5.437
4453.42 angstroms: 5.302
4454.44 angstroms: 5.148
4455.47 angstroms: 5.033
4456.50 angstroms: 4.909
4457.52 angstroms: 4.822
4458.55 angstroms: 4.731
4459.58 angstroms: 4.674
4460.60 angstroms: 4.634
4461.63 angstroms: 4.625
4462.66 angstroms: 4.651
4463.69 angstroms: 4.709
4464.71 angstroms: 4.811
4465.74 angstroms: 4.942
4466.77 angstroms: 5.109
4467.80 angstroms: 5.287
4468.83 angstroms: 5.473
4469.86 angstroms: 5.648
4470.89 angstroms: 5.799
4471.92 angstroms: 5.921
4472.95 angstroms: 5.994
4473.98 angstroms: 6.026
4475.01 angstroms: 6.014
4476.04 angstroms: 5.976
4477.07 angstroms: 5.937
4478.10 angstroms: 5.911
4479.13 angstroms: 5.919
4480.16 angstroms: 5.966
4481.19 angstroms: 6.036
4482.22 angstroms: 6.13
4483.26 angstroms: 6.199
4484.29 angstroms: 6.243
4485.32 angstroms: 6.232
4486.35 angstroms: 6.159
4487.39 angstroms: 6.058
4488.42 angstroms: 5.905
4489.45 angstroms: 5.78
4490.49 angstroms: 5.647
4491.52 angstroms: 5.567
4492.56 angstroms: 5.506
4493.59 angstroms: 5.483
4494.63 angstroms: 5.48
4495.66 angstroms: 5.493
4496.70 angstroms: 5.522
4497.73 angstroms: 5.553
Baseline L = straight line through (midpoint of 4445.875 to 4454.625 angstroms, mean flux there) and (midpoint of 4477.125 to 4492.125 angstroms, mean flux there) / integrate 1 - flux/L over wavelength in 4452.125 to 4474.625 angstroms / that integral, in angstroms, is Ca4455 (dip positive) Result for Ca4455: 2.2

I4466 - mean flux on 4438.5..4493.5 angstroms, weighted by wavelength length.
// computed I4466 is 5.54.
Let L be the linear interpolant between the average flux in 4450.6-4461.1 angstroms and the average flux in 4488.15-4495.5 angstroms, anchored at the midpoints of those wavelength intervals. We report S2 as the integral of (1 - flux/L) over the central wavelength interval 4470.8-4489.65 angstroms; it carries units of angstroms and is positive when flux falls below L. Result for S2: -2.1 angstroms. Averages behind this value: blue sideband 5.04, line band 6.02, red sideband 5.61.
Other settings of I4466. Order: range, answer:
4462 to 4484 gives 5.64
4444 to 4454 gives 5.59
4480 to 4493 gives 5.96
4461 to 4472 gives 5.14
